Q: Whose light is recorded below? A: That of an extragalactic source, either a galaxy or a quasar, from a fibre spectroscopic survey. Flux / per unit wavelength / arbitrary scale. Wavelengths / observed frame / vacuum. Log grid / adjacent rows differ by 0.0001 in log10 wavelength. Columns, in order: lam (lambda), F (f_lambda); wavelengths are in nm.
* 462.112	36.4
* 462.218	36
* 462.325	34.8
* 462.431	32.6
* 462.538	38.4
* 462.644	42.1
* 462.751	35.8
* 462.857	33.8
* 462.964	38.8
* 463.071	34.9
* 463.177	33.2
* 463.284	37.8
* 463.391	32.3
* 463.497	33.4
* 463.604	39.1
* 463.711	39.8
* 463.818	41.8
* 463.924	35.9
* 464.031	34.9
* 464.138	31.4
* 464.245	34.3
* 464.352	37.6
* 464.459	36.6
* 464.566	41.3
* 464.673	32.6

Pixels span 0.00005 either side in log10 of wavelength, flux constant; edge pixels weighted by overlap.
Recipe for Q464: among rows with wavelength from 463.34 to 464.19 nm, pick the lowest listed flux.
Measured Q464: 31.4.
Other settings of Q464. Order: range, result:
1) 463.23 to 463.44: 32.3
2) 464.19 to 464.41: 34.3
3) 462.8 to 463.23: 33.2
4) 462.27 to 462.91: 32.6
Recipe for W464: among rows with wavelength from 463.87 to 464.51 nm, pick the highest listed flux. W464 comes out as 37.6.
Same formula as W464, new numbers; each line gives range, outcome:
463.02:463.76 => 39.8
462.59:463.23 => 42.1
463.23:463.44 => 37.8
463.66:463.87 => 41.8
